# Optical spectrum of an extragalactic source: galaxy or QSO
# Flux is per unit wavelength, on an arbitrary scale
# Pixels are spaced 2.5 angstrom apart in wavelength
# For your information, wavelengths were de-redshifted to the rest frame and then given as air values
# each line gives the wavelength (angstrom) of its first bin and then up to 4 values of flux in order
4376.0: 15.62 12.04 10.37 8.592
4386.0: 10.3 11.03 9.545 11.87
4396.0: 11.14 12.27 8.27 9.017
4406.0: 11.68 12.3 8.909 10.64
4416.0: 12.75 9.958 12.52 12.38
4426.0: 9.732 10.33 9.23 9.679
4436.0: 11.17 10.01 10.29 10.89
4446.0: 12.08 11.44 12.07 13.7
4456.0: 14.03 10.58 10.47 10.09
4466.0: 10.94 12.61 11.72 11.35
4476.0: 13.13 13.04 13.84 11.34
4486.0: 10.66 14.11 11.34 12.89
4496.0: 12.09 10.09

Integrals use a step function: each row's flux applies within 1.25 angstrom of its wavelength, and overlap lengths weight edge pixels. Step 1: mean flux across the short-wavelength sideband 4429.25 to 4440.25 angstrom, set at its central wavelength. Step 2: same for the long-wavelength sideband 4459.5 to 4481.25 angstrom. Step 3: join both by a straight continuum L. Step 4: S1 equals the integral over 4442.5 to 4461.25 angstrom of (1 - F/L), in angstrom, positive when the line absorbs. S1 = -1.9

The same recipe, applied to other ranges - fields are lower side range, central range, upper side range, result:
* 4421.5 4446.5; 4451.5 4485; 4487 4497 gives -0.9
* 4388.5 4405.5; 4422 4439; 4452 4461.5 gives 1.6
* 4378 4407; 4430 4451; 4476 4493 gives 1.5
